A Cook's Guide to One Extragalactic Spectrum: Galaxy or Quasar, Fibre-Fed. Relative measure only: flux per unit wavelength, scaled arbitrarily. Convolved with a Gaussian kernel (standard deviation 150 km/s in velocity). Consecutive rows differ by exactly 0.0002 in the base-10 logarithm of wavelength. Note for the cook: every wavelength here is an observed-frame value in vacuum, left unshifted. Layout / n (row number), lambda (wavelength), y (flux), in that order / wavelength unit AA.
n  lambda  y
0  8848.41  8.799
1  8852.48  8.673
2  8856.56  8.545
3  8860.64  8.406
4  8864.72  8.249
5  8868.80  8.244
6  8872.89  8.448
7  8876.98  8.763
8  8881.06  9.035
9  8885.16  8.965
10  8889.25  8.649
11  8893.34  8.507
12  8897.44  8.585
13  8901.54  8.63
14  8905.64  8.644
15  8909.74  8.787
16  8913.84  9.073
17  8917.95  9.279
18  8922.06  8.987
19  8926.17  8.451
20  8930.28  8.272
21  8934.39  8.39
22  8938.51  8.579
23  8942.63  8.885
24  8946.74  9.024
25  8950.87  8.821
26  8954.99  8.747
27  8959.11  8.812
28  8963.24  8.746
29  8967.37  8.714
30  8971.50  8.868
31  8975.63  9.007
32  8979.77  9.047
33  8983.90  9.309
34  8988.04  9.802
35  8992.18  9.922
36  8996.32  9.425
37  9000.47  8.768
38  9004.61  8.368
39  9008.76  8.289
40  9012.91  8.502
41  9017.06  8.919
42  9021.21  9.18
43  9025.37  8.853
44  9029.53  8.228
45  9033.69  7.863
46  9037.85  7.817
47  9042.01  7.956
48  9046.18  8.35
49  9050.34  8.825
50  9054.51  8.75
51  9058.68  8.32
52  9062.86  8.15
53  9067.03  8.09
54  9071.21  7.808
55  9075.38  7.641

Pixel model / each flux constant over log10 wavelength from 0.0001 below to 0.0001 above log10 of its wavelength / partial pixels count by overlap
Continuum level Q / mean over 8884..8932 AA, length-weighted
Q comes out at 8.74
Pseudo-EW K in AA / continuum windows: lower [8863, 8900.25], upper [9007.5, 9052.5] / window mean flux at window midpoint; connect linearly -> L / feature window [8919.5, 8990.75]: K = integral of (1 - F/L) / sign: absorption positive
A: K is -2.8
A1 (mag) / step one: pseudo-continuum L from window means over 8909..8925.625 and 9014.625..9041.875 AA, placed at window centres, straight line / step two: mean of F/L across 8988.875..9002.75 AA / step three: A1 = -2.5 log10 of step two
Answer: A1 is -0.096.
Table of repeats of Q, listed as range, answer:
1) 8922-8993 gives 8.89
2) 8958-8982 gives 8.87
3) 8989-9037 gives 8.76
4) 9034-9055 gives 8.27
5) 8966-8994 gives 9.25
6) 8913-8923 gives 9.13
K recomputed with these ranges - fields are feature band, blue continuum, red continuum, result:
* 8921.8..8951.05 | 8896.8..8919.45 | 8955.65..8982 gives 0.7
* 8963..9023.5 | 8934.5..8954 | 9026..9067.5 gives -3.3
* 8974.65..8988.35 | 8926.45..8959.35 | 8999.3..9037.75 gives -1.1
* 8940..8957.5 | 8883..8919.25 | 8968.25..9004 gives 0.3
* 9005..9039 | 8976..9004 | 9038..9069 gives 1.3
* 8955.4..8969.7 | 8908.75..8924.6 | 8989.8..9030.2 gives 0.3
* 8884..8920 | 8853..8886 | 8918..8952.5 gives -0.6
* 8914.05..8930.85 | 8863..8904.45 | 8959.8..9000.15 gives 0.0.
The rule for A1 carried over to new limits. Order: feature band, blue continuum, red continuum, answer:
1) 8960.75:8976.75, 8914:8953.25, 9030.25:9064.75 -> -0.03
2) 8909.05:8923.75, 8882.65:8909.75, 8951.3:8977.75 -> -0.04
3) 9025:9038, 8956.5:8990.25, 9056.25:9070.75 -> 0.04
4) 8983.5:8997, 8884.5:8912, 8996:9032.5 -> -0.12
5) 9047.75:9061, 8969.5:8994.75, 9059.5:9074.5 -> -0.05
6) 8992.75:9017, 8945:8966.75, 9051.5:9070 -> -0.02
